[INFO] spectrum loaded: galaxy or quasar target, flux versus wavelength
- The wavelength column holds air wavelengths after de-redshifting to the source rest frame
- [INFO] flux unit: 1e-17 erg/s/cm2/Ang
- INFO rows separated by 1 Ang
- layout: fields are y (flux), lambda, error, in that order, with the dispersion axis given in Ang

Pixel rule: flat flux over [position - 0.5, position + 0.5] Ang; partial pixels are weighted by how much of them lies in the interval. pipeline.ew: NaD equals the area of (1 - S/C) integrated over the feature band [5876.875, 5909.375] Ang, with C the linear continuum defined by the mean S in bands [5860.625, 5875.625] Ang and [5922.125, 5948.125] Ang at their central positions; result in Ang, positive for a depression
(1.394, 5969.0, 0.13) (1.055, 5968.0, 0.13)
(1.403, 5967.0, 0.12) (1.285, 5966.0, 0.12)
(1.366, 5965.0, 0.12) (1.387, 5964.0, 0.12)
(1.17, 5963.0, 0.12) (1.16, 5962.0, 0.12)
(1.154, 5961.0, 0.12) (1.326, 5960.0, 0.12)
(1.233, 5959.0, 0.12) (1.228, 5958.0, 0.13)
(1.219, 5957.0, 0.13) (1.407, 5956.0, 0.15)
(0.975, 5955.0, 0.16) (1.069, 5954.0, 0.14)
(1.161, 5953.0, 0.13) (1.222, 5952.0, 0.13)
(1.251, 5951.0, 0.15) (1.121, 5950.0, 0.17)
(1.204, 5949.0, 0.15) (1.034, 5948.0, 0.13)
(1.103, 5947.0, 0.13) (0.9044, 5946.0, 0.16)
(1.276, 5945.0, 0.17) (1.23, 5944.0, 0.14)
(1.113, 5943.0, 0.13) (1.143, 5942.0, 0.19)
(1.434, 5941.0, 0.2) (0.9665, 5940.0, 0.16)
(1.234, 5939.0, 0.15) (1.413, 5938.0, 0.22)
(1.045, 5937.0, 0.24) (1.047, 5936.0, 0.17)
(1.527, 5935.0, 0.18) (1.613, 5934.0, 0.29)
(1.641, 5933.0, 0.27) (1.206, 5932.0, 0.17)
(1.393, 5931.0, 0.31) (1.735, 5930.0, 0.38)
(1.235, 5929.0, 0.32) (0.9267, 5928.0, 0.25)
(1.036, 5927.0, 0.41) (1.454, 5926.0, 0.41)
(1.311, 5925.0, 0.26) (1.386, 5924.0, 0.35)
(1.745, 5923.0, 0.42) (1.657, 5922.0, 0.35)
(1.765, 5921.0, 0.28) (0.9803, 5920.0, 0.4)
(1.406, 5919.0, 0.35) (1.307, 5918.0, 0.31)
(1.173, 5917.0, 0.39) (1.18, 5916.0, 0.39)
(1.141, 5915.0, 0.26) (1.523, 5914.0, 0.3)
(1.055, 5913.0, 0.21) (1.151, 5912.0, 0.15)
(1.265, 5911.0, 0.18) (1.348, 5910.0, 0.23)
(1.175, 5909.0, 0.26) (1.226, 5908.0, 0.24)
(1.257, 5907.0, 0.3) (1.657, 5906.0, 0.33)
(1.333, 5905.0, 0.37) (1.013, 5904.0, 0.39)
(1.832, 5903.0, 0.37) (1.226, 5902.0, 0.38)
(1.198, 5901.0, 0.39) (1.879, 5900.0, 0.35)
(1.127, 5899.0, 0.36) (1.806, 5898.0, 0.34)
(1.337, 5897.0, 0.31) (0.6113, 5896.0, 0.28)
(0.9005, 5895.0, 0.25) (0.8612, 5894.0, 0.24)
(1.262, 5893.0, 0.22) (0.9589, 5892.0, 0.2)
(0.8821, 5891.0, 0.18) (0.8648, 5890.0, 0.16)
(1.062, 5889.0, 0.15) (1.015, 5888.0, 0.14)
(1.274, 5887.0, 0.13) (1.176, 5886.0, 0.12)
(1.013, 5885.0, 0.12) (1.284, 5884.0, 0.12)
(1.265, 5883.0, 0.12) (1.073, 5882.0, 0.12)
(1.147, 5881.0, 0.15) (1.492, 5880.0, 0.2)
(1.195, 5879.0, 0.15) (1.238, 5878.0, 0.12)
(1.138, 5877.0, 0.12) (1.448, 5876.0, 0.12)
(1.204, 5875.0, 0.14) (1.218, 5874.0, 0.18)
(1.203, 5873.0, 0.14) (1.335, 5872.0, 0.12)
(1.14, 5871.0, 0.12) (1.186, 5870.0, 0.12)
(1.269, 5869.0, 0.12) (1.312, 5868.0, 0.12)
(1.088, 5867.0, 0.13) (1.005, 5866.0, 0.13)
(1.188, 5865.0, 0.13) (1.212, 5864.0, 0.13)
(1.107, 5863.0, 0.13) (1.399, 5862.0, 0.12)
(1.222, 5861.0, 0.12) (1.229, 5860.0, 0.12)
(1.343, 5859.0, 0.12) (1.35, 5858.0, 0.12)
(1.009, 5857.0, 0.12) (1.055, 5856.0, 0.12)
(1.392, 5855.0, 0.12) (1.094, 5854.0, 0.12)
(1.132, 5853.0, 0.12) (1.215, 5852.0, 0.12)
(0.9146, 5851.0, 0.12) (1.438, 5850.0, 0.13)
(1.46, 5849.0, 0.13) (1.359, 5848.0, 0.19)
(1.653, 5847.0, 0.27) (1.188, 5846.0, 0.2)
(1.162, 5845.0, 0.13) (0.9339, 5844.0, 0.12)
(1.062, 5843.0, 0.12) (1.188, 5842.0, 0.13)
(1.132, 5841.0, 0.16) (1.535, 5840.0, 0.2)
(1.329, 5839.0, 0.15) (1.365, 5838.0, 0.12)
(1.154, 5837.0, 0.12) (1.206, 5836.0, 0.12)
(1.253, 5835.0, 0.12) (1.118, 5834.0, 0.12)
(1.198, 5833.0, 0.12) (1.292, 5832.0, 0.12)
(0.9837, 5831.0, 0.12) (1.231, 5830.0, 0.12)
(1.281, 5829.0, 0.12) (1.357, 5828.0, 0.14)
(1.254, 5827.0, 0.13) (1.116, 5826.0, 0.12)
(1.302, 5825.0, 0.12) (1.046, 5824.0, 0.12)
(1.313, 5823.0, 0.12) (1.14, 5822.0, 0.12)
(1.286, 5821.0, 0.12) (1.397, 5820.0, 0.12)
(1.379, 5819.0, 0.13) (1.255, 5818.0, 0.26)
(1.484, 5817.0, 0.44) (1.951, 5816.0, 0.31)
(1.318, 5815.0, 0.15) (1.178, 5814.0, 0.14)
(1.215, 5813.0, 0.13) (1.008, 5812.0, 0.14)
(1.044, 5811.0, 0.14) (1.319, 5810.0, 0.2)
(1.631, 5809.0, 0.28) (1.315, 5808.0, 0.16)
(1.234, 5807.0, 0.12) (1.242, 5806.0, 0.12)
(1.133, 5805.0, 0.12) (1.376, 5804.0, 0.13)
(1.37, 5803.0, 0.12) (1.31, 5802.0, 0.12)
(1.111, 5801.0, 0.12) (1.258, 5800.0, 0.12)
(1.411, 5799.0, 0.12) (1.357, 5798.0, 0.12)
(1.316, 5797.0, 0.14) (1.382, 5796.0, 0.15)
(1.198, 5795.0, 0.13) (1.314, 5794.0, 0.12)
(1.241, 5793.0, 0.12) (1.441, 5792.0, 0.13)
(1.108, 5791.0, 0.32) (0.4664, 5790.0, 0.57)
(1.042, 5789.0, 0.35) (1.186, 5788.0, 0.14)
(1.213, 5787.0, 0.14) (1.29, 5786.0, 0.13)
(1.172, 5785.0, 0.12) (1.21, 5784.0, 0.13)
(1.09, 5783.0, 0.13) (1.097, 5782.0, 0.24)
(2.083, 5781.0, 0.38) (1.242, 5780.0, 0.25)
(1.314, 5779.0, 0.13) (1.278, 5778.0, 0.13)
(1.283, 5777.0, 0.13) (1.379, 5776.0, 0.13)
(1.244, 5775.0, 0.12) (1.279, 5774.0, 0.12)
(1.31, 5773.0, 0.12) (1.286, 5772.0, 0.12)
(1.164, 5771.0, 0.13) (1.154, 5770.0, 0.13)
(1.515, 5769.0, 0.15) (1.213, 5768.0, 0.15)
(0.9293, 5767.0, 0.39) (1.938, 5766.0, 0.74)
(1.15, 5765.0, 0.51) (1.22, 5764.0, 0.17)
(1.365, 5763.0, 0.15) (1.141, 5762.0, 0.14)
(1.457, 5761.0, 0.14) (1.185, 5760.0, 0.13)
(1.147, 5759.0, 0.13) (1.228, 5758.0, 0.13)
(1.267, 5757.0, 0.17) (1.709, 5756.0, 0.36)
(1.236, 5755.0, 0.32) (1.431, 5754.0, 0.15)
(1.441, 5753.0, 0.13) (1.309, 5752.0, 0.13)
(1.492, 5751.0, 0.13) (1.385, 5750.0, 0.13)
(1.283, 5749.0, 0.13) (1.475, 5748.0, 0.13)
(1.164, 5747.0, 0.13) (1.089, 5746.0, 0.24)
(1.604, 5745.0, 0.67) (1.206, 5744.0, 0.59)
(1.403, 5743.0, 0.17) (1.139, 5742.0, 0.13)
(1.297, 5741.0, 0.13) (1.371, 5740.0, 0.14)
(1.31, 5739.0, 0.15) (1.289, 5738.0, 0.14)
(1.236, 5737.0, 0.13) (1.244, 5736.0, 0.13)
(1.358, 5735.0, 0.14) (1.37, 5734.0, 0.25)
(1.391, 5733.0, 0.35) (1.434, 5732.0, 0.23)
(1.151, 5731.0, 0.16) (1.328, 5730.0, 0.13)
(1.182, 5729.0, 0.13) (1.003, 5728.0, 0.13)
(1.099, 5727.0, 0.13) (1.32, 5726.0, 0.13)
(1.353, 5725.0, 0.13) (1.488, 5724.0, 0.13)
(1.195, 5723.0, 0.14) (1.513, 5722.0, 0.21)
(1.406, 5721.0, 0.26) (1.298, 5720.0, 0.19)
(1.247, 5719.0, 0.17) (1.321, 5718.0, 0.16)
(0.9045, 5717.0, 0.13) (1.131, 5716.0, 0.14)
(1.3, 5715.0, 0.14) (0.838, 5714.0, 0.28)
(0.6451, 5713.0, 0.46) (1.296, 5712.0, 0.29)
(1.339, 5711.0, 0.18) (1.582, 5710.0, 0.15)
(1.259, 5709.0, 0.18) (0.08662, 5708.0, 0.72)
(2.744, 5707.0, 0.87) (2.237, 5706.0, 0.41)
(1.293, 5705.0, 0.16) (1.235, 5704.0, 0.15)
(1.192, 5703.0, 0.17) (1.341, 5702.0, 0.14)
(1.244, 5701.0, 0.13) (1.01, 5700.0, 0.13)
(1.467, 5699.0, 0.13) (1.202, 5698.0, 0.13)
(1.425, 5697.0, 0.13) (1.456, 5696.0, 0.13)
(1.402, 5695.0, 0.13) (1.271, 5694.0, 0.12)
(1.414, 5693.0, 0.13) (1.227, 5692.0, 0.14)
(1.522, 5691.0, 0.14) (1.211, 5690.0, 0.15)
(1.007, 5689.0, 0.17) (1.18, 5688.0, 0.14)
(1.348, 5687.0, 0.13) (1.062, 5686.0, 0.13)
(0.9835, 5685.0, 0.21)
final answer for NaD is 0.8 Ang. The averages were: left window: 1.21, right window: 1.28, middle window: 1.21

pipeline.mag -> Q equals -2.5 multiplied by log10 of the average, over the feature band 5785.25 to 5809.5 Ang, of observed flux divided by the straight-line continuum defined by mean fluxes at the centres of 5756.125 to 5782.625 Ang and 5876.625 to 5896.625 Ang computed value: 0.006 mag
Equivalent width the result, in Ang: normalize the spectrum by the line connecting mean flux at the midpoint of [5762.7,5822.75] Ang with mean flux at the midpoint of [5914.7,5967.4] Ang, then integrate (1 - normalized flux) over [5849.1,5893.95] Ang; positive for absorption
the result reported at 3.2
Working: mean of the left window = 1.28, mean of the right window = 1.27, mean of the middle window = 1.18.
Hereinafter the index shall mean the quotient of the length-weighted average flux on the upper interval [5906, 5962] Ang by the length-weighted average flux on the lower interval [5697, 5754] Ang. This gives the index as 0.97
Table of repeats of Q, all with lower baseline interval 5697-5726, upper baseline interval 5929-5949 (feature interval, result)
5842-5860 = 0.048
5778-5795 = 0.055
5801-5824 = -0.019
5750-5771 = -0.030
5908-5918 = 0.034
